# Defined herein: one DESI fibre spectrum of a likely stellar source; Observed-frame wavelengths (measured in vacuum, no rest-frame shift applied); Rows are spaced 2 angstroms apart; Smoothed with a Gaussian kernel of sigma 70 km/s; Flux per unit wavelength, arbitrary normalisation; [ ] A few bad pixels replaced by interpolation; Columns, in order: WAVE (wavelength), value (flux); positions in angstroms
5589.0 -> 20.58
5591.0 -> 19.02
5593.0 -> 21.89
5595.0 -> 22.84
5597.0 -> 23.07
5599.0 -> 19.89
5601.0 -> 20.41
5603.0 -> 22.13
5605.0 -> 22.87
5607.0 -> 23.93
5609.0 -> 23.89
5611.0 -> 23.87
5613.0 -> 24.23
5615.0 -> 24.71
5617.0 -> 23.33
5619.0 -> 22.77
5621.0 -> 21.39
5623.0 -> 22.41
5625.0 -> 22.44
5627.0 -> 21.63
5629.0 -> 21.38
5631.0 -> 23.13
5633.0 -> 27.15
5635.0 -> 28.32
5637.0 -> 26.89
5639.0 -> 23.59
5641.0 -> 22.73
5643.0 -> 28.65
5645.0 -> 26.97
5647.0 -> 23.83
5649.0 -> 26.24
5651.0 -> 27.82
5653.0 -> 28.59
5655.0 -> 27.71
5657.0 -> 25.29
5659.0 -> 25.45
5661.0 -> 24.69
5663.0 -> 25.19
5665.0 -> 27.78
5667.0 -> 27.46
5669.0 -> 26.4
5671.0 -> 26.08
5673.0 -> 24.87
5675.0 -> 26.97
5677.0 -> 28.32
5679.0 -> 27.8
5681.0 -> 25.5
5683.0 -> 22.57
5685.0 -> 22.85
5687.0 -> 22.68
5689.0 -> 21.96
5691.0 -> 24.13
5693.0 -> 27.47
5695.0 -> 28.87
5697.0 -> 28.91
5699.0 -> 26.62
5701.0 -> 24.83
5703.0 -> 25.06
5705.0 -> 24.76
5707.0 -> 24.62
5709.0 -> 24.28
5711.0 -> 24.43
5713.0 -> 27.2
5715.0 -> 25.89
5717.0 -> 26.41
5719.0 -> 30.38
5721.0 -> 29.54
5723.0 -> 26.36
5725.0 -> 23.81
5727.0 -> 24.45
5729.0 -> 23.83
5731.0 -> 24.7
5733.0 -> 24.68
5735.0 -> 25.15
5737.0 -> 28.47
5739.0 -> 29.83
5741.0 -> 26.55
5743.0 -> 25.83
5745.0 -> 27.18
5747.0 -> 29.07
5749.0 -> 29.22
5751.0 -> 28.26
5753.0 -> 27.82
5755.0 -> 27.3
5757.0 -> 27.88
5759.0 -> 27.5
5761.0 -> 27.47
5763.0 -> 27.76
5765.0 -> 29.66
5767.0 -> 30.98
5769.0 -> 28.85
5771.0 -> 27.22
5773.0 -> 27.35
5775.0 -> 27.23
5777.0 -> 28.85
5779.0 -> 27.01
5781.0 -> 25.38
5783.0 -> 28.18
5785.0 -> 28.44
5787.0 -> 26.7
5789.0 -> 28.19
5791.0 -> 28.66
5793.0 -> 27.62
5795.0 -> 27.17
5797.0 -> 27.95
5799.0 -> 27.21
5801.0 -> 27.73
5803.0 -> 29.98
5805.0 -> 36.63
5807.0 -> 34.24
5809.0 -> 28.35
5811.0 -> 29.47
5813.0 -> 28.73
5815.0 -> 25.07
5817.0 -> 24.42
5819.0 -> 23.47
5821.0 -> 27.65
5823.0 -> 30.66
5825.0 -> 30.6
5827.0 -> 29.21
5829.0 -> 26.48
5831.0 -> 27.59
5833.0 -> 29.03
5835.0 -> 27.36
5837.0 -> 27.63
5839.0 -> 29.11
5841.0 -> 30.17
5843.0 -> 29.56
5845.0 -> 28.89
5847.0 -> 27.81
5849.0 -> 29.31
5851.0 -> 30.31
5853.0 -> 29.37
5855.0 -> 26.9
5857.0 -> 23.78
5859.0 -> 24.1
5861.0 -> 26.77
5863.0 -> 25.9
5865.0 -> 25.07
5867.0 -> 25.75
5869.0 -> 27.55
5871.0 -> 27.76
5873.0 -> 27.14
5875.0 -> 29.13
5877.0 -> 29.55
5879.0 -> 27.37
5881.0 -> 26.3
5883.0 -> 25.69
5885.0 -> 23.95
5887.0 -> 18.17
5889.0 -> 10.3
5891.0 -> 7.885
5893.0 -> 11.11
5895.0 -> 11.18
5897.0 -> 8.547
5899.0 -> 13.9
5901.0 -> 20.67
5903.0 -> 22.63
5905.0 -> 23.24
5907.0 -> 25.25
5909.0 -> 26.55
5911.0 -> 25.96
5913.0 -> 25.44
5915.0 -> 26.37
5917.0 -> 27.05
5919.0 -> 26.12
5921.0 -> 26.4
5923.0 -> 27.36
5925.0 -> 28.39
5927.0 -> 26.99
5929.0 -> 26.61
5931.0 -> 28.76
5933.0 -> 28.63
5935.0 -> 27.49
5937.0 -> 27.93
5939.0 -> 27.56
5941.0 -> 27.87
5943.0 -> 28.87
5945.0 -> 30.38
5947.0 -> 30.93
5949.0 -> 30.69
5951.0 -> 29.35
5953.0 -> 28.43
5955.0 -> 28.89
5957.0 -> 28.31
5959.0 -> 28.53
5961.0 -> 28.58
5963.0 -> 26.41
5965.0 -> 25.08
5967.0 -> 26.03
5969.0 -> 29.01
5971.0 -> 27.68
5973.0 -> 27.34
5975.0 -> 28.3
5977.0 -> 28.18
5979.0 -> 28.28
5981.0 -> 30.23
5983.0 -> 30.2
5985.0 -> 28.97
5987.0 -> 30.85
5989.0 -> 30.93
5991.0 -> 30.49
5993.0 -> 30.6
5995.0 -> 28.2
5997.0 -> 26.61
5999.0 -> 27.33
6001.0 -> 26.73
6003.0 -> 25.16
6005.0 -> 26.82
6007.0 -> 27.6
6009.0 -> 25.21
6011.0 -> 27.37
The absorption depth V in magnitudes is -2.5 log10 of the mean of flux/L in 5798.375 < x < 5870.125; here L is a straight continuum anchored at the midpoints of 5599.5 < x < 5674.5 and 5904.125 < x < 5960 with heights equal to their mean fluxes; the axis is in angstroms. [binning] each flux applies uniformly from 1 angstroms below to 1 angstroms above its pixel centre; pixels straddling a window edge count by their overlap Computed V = -0.06 mag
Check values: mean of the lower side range 24.7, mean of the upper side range 27.7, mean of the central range 28.1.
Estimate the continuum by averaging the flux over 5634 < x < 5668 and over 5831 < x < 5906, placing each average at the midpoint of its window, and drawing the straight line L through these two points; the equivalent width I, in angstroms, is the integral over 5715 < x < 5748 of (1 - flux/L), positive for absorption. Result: -1.5 angstroms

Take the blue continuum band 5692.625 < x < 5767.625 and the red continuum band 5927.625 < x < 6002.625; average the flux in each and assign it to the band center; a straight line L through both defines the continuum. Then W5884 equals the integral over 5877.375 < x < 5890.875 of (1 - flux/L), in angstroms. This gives 3.2 angstroms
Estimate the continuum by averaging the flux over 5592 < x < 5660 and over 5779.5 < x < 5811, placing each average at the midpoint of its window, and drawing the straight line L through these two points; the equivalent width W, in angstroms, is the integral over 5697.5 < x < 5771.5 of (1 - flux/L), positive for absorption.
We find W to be 0.8 angstroms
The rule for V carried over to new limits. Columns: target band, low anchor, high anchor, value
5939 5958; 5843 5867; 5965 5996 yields -0.029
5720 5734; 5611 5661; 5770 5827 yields 0.058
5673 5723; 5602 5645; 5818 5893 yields -0.054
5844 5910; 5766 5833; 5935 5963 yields 0.222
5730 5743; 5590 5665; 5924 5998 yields -0.039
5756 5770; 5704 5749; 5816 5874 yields -0.074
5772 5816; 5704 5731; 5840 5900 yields -0.153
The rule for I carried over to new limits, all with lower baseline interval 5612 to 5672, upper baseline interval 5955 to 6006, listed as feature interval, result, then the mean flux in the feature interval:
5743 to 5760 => -1.1 angstroms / 27.9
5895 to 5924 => 5.0 angstroms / 22.8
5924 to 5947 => -0.4 angstroms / 28.3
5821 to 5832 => -0.8 angstroms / 28.8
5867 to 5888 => 0.8 angstroms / 26.2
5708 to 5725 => -0.5 angstroms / 26.6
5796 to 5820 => -1.8 angstroms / 28.6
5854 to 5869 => 0.8 angstroms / 25.6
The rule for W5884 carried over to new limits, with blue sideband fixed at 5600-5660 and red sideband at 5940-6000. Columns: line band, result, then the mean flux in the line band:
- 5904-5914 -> 0.95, 25.3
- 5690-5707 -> -0.61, 26.2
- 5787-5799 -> -0.57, 27.8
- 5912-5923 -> 0.66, 26.4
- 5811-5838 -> -0.71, 27.6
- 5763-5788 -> -1.62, 28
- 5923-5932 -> 0.17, 27.7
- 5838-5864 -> -0.59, 27.8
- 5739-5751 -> -0.89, 27.8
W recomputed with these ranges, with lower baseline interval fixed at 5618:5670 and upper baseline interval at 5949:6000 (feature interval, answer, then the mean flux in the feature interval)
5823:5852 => -1.79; 28.9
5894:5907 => 4.89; 17.4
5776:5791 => -0.55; 27.6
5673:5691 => 0.57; 24.8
